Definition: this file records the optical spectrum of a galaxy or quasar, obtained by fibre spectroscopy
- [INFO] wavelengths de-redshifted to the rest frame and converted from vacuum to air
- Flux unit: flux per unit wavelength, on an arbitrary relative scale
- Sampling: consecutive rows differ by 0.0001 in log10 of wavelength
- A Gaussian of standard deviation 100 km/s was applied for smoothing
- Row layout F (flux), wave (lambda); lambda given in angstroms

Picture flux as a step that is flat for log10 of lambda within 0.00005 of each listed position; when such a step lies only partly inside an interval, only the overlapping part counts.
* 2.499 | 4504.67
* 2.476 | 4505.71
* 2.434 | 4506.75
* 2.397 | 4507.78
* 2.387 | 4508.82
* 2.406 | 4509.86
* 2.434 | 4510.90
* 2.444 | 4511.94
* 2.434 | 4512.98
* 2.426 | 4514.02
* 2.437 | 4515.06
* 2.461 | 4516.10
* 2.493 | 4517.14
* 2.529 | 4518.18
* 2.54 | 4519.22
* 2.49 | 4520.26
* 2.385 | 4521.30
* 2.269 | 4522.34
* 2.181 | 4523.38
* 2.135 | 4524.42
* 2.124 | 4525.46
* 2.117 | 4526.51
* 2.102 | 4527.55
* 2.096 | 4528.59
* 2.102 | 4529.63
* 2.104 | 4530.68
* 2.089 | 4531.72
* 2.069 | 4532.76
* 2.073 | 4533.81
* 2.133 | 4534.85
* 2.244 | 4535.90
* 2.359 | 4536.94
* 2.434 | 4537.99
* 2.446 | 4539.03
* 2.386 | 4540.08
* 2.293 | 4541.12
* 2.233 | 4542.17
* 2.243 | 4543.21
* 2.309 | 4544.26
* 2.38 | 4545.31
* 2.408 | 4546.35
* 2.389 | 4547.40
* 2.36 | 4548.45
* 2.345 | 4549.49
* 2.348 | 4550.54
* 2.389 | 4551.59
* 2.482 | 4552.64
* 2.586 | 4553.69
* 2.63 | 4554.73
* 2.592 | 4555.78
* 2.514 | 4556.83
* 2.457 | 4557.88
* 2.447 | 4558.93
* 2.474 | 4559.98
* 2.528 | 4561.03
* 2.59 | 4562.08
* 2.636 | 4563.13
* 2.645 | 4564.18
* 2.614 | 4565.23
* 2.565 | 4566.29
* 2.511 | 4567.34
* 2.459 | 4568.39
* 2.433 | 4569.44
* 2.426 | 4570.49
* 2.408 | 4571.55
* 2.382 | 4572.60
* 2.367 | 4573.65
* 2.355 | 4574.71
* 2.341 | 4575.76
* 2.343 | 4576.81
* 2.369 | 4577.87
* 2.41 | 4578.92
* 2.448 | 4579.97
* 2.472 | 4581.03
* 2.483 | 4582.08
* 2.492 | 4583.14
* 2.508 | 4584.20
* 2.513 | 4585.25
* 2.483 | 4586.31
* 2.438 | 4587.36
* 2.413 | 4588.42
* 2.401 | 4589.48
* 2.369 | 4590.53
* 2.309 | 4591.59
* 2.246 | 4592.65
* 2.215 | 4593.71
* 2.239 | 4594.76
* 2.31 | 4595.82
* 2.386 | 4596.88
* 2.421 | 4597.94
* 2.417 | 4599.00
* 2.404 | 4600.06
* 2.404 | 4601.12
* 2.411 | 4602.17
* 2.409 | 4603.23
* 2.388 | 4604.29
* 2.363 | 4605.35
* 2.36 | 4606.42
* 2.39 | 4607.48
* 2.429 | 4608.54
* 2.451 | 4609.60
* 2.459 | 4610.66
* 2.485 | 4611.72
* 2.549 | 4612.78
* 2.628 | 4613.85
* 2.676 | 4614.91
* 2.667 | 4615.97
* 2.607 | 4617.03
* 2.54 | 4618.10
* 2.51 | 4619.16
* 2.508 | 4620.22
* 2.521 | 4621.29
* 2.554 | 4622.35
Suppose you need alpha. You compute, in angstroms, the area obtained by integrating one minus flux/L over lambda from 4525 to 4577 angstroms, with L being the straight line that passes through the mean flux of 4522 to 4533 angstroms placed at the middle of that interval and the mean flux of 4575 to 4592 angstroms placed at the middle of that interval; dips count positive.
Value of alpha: -2.7 angstroms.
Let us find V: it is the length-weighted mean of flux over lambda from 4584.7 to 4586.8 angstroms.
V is 2.5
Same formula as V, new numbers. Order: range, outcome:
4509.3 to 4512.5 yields 2.42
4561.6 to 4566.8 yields 2.61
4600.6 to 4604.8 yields 2.41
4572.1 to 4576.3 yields 2.36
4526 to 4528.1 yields 2.11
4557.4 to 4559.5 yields 2.45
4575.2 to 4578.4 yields 2.36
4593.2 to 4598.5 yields 2.32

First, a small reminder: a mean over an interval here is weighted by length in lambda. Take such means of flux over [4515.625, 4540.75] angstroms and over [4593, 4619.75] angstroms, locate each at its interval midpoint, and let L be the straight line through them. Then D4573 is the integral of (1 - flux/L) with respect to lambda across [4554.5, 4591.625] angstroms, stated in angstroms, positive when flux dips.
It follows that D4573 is -1.58 angstroms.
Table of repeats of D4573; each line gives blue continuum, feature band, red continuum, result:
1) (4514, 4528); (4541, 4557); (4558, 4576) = 0.12 angstroms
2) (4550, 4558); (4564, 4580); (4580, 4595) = 0.07 angstroms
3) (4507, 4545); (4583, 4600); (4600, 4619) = 0.42 angstroms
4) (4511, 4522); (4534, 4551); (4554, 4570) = 1.22 angstroms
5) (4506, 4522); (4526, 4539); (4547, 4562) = 1.52 angstroms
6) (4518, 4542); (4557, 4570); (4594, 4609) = -1.25 angstroms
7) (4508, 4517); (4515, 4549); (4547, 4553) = 1.71 angstroms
